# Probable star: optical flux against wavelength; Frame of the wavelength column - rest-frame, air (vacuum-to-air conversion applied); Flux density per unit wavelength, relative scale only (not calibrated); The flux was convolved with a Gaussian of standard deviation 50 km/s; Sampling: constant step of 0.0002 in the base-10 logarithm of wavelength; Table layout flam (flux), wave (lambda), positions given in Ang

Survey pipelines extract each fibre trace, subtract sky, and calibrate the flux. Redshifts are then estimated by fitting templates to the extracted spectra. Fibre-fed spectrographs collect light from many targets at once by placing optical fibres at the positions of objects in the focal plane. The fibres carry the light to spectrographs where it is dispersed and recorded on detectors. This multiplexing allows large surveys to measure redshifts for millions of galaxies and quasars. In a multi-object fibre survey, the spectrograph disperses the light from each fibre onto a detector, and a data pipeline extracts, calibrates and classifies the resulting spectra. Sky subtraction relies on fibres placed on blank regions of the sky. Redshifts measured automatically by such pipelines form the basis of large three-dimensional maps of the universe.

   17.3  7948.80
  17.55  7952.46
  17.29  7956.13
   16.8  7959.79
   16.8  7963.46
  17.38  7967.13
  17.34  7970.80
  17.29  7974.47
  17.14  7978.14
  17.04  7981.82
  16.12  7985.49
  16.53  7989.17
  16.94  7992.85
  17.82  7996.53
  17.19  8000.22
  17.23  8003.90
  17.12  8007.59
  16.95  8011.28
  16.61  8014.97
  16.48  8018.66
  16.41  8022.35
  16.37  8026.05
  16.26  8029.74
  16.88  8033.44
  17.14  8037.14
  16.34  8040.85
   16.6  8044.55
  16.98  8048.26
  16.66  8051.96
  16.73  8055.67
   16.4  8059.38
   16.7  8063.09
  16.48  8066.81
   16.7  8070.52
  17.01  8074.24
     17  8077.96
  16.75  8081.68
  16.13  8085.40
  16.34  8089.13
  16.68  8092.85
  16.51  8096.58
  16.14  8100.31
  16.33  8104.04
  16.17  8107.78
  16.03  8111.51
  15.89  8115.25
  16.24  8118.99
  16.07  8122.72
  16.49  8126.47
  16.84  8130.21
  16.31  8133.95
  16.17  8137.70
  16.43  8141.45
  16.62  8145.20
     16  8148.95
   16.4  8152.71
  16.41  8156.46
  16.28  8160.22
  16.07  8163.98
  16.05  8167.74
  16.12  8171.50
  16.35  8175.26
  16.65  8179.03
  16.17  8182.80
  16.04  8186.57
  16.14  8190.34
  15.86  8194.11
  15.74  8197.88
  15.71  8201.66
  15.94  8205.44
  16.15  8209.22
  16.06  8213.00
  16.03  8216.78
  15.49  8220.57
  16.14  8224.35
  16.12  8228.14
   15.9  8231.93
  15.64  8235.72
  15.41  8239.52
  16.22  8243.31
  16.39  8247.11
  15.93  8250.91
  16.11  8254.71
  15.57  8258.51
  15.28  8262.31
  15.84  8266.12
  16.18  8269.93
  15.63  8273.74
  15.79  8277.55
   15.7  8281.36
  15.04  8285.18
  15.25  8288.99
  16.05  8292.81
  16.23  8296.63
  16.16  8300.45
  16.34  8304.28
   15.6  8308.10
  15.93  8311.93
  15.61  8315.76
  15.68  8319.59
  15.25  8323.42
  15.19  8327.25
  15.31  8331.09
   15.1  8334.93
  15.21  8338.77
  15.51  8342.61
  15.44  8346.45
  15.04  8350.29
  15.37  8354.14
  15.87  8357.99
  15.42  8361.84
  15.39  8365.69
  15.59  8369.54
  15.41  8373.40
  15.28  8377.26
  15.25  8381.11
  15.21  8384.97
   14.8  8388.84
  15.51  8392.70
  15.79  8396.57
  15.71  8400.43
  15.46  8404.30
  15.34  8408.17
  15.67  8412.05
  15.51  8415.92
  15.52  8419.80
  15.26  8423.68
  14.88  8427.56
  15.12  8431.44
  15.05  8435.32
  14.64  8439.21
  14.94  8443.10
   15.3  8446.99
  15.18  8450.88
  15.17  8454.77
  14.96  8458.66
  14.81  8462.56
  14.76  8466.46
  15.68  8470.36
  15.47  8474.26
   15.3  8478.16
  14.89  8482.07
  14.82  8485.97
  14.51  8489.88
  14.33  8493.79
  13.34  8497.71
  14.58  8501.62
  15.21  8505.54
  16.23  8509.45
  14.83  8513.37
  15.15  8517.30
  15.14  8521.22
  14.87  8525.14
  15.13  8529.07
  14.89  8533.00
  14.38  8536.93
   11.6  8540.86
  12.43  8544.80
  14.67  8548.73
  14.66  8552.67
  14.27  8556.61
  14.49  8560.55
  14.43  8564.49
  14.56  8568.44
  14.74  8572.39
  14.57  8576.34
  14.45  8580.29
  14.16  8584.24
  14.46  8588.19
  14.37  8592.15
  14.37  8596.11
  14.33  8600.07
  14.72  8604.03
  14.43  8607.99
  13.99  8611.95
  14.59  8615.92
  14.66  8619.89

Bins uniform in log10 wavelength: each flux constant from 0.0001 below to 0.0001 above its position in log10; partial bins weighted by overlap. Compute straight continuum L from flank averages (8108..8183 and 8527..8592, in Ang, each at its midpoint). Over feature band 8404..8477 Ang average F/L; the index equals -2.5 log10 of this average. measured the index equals -0.03 mag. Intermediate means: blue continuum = 16.3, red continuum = 14.2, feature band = 15.2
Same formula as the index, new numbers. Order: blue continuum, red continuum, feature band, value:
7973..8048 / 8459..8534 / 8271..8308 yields -0.004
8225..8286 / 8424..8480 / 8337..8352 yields 0.012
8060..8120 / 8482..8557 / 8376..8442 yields -0.021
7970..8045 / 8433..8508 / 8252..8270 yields 0.001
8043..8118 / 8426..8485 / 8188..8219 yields 0.006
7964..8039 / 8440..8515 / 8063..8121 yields 0.007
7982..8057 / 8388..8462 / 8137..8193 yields -0.002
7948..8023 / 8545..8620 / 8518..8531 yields -0.029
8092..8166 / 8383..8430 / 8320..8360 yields 0.018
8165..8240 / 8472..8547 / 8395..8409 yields -0.036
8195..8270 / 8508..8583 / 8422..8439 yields -0.002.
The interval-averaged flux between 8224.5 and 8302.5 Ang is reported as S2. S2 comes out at 15.8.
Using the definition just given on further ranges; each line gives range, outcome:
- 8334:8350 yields 15.3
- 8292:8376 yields 15.6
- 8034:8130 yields 16.5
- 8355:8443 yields 15.3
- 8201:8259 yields 15.9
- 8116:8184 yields 16.3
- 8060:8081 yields 16.8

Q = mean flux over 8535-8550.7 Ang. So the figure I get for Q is 13.3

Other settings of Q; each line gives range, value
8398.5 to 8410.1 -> 15.5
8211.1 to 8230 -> 16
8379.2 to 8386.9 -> 15.2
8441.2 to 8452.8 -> 15.1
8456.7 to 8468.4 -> 14.8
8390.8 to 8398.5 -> 15.7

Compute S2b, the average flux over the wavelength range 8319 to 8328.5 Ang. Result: 15.4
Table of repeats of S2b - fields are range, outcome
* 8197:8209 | 15.8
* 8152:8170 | 16.2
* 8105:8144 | 16.3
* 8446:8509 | 14.9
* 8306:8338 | 15.5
